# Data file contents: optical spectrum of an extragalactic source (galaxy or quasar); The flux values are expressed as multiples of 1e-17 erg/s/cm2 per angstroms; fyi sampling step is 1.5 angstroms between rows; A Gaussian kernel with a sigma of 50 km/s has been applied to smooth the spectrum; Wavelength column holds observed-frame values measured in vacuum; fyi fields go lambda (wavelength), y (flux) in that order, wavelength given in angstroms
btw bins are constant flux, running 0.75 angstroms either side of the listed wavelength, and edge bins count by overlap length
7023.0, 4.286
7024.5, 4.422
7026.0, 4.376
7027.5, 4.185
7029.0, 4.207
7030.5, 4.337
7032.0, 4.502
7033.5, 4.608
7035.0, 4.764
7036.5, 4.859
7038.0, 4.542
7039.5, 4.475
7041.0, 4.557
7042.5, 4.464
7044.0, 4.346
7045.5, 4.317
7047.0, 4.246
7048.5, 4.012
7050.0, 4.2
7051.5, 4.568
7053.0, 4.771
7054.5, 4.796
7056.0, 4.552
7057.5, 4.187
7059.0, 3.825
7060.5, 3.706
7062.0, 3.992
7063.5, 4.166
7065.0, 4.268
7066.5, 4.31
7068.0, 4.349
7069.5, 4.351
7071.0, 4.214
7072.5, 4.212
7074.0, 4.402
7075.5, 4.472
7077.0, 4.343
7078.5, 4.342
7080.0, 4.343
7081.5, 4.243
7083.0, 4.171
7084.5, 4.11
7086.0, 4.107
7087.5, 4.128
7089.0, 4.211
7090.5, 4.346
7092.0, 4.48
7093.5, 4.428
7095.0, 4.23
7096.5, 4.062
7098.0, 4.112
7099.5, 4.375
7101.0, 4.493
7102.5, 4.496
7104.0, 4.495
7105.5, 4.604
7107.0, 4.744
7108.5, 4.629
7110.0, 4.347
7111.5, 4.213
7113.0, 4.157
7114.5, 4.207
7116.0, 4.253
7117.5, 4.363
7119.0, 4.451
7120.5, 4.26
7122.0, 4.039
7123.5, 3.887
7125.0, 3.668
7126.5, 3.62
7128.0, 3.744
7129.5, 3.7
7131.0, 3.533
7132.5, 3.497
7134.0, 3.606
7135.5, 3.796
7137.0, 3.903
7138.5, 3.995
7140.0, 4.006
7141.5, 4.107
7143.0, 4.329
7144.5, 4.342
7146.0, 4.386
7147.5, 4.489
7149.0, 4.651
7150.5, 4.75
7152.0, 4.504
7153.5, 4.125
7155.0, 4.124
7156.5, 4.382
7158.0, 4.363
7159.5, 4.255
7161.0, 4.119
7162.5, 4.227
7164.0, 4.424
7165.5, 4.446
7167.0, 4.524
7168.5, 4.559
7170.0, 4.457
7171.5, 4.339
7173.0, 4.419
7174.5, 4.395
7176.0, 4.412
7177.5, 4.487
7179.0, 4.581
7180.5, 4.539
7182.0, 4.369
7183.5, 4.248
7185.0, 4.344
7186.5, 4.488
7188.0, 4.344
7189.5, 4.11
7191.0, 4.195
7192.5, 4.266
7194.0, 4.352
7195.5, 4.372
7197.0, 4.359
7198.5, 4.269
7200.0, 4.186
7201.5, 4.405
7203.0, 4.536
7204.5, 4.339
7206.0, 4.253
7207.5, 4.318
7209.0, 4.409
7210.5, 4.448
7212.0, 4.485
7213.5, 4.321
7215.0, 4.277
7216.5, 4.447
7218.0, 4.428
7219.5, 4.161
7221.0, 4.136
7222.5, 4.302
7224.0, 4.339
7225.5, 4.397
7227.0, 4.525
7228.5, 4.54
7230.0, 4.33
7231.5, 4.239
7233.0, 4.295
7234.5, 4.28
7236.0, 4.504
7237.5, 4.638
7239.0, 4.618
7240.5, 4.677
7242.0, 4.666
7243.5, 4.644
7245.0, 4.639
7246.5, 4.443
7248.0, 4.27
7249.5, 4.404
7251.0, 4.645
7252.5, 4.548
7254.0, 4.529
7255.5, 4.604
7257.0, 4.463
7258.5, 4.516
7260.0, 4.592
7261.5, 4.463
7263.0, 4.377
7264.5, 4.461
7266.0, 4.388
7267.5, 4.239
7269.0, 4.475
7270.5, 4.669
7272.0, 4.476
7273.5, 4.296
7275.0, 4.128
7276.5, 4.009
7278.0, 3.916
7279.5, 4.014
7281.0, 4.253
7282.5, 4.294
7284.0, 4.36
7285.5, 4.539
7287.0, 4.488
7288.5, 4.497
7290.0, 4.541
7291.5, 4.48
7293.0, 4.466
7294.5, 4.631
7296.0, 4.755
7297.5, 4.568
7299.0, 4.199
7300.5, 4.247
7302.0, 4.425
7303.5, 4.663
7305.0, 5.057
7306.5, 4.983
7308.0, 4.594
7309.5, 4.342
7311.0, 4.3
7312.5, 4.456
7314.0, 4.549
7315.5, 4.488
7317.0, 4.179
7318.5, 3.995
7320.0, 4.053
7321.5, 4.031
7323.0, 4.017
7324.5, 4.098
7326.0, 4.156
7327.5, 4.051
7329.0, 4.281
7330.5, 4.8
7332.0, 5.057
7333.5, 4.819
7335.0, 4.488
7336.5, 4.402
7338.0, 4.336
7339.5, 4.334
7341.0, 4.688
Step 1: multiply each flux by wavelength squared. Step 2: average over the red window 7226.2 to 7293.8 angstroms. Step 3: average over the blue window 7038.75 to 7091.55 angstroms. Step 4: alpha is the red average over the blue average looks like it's 1.09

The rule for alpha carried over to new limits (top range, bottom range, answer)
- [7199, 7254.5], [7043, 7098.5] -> 1.08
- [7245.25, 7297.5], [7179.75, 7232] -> 1.04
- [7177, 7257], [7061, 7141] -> 1.09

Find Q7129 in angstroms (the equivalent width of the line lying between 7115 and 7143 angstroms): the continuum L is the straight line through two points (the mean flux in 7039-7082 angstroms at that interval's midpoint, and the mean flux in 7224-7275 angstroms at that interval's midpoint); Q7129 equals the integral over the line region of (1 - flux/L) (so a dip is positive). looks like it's 2.8 angstroms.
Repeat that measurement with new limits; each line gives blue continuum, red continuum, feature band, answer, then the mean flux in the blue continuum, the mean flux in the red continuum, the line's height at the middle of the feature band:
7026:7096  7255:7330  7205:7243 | -0.3 angstroms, 4.33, 4.38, 4.37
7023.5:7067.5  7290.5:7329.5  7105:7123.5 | 0.2 angstroms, 4.36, 4.39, 4.37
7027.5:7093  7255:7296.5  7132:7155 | 1.0 angstroms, 4.33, 4.4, 4.36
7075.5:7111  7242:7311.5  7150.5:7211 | 0.5 angstroms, 4.34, 4.46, 4.4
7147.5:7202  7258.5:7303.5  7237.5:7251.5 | -0.5 angstroms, 4.37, 4.39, 4.39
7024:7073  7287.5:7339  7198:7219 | 0.2 angstroms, 4.35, 4.44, 4.41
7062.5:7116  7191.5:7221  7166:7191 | -0.4 angstroms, 4.32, 4.34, 4.34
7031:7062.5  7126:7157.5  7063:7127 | -0.6 angstroms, 4.4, 4.08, 4.24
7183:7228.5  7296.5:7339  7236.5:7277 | -1.0 angstroms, 4.34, 4.42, 4.37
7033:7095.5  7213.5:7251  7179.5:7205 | 0.4 angstroms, 4.33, 4.43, 4.4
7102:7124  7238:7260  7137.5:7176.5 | 0.6 angstroms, 4.35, 4.55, 4.41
